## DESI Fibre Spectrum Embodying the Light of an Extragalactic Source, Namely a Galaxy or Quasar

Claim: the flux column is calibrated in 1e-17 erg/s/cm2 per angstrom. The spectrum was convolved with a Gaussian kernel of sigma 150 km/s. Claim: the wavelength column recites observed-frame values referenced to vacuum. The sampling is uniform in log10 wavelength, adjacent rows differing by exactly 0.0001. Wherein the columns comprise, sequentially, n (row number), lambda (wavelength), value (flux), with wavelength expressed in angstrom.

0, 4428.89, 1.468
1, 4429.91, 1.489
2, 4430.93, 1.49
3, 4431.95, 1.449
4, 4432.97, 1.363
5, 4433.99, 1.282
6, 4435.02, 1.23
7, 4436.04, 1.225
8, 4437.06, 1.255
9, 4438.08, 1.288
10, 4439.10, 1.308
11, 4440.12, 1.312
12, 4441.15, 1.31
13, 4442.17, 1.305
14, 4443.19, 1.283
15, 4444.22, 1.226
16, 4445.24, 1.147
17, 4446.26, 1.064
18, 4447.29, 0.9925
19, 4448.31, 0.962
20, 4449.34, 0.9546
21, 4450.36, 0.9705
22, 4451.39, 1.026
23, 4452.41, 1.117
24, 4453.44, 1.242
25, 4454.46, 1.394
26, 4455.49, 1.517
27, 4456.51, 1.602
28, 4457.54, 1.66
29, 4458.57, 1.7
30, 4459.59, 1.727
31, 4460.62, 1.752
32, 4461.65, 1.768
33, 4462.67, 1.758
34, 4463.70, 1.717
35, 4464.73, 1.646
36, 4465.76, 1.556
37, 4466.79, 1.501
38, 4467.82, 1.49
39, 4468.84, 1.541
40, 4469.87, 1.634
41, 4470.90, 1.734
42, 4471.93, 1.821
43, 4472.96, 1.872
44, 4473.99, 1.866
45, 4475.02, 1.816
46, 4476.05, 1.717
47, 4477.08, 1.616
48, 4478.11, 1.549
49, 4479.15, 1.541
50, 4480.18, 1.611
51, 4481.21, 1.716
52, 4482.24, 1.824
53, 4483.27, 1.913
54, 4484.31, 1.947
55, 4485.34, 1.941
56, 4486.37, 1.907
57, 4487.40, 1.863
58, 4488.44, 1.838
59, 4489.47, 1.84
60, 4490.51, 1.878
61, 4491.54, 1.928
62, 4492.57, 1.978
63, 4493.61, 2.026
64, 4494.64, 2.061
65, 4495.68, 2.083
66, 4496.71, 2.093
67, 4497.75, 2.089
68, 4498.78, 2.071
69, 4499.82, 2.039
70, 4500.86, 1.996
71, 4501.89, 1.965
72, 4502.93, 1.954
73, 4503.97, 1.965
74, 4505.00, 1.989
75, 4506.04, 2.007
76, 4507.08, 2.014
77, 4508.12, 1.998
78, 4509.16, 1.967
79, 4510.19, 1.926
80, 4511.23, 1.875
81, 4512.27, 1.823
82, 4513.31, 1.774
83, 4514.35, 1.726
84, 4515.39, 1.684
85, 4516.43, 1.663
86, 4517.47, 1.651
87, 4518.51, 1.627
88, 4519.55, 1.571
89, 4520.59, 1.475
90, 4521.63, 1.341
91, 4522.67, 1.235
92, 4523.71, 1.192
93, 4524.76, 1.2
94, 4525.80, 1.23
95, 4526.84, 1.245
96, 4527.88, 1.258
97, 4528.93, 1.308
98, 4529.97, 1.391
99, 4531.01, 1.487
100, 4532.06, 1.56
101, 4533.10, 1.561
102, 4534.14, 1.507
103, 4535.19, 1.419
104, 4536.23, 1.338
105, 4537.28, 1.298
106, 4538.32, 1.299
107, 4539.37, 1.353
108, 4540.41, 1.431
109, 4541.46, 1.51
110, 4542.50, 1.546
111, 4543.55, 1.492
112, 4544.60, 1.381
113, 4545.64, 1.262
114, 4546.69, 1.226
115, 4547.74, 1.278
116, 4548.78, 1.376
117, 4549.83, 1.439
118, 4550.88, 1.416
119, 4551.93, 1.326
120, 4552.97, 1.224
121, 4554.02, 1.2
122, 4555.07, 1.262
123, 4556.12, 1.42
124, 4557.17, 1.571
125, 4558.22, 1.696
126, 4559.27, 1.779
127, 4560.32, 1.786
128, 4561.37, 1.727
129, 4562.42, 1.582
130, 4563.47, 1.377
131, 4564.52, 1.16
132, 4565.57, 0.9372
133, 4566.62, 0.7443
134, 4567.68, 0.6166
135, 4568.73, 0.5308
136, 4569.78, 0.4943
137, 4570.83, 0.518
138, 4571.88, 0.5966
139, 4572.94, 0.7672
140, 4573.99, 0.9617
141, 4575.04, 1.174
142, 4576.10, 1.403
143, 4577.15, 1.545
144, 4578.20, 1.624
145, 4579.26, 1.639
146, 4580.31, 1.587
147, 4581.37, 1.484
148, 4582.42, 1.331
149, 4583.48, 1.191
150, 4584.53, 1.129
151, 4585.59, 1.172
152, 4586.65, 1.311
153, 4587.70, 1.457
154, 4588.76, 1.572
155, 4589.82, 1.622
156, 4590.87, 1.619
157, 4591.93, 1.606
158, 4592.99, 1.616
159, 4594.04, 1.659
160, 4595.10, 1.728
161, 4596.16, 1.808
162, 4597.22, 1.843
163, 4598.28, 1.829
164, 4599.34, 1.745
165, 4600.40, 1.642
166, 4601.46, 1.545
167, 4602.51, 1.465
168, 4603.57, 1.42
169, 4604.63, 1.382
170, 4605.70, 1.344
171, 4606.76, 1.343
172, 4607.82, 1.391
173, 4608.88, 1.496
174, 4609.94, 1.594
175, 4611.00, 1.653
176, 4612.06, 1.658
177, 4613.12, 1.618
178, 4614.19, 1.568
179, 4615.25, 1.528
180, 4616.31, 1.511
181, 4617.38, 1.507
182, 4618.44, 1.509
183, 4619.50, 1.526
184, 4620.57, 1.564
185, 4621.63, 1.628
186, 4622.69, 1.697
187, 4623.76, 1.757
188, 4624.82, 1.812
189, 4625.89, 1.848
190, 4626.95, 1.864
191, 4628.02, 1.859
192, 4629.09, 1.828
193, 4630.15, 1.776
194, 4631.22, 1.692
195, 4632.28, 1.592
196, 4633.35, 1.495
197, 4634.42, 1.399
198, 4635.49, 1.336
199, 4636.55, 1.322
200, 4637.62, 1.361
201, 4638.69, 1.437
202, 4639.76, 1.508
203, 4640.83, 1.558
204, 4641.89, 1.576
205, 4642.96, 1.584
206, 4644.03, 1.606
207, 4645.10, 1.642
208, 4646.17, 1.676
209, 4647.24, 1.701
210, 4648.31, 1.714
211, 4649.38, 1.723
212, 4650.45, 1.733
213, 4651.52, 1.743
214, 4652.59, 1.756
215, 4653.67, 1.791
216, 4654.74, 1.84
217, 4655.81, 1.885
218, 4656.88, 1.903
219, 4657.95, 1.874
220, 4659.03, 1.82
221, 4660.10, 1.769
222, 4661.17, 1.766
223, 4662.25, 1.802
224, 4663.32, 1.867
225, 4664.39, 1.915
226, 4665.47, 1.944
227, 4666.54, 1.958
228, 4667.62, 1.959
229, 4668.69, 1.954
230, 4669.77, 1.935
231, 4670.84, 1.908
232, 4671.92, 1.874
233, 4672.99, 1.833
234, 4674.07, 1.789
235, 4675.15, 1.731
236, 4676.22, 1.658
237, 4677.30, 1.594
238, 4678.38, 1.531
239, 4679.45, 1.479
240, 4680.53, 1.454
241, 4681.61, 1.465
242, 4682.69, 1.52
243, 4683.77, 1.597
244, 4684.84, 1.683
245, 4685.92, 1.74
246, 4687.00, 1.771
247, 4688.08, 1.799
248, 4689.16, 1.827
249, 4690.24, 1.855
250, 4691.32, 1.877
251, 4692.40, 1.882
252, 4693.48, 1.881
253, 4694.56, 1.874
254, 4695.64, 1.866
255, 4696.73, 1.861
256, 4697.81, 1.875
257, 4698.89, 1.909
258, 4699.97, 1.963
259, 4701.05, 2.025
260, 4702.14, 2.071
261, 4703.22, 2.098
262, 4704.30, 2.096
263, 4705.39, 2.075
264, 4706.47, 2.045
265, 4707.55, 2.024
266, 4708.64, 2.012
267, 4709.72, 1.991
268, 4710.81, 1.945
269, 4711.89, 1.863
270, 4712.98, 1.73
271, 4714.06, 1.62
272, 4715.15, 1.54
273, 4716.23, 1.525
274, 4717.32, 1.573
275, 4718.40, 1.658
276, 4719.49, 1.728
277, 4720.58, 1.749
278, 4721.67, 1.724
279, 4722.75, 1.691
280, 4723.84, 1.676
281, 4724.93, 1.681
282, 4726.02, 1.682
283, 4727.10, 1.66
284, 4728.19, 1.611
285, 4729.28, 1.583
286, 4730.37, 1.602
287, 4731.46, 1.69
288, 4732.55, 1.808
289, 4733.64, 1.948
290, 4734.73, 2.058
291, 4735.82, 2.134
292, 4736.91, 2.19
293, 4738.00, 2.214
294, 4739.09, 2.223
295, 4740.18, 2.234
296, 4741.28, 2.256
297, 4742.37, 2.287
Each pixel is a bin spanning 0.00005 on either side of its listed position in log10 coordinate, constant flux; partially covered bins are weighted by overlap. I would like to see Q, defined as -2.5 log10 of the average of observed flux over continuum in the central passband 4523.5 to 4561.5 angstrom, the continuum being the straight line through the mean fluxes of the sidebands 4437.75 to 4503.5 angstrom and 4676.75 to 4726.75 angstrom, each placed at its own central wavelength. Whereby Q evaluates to 0.20 mag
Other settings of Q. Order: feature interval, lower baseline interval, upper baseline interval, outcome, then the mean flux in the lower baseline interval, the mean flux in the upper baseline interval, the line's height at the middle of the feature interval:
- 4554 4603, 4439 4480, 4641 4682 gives 0.200 mag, 1.47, 1.76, 1.64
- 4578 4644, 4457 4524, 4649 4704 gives 0.156 mag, 1.79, 1.81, 1.8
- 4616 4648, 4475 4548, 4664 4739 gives 0.101 mag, 1.67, 1.82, 1.76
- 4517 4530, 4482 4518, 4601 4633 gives 0.338 mag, 1.92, 1.6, 1.86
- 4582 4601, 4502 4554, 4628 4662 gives 0.036 mag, 1.53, 1.66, 1.6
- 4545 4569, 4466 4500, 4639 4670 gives 0.346 mag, 1.82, 1.77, 1.8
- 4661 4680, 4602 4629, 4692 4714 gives 0.003 mag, 1.59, 1.95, 1.81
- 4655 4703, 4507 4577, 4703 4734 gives -0.078 mag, 1.37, 1.78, 1.69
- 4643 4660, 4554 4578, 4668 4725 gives -0.113 mag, 1.17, 1.8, 1.58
